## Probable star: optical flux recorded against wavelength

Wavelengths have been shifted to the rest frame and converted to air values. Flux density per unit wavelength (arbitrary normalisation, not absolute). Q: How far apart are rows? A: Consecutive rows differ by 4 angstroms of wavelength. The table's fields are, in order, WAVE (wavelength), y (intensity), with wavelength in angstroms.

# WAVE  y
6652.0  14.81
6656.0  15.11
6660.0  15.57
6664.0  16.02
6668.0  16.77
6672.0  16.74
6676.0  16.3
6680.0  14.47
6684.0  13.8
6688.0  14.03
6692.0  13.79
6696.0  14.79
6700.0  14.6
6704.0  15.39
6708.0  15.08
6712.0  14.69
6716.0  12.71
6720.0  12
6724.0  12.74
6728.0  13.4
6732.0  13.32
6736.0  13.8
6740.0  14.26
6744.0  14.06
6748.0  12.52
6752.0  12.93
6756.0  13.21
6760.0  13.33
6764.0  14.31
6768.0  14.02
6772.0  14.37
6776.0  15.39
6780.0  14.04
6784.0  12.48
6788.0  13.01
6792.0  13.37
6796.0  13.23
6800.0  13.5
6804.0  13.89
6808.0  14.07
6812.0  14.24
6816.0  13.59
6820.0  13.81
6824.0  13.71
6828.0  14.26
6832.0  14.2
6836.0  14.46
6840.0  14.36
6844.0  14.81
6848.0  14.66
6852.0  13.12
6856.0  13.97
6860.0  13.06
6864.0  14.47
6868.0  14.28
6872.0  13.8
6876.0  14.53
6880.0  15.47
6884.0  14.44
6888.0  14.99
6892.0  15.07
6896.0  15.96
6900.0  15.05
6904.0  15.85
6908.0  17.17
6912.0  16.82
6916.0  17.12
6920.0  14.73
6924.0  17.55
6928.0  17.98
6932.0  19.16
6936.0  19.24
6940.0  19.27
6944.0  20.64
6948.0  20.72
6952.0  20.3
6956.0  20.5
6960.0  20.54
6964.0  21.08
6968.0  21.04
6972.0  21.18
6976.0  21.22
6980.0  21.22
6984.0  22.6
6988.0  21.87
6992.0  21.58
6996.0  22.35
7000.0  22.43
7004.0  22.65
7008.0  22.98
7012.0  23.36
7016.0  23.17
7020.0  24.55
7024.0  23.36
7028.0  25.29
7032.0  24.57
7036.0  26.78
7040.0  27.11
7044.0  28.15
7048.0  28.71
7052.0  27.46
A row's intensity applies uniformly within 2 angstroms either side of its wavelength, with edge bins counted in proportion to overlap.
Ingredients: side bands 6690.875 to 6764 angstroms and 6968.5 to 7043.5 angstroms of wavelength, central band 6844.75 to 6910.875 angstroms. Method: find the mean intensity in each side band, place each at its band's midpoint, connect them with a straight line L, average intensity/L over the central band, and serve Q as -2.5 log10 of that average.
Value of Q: 0.27 mag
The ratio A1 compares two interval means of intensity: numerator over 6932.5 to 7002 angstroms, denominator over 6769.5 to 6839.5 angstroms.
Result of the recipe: 1.5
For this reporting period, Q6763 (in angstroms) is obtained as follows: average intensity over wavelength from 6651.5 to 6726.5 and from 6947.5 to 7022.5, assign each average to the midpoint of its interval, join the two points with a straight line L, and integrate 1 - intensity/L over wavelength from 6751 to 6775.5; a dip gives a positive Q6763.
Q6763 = 4.0 angstroms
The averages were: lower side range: 14.7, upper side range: 21.9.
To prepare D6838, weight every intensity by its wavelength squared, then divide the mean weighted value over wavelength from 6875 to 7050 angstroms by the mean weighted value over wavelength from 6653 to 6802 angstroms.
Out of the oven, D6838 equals 1.6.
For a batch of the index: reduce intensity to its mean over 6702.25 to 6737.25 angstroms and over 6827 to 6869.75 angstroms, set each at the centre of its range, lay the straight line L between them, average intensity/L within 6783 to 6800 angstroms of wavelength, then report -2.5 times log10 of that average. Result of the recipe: 0.07 mag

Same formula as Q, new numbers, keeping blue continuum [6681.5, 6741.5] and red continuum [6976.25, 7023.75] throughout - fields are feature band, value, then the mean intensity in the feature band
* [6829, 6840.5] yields 0.22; 14.3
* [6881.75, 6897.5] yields 0.27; 15.1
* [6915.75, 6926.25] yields 0.23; 16.4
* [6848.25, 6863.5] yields 0.32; 13.6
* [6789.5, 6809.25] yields 0.21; 13.6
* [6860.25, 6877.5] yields 0.30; 14.1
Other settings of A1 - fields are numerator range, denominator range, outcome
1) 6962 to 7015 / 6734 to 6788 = 1.60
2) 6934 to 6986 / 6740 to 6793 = 1.52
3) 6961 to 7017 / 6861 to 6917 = 1.44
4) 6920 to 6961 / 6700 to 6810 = 1.41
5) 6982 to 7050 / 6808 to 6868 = 1.72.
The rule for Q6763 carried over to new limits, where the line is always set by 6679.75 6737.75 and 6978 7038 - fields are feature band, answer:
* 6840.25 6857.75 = 3.93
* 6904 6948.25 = 5.77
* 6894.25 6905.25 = 2.36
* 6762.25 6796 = 4.71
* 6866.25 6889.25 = 5.52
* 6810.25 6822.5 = 2.41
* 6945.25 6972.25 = 1.21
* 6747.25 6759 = 1.78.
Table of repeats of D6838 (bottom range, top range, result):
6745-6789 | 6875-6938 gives 1.25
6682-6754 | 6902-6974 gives 1.47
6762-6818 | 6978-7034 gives 1.77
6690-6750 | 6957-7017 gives 1.72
